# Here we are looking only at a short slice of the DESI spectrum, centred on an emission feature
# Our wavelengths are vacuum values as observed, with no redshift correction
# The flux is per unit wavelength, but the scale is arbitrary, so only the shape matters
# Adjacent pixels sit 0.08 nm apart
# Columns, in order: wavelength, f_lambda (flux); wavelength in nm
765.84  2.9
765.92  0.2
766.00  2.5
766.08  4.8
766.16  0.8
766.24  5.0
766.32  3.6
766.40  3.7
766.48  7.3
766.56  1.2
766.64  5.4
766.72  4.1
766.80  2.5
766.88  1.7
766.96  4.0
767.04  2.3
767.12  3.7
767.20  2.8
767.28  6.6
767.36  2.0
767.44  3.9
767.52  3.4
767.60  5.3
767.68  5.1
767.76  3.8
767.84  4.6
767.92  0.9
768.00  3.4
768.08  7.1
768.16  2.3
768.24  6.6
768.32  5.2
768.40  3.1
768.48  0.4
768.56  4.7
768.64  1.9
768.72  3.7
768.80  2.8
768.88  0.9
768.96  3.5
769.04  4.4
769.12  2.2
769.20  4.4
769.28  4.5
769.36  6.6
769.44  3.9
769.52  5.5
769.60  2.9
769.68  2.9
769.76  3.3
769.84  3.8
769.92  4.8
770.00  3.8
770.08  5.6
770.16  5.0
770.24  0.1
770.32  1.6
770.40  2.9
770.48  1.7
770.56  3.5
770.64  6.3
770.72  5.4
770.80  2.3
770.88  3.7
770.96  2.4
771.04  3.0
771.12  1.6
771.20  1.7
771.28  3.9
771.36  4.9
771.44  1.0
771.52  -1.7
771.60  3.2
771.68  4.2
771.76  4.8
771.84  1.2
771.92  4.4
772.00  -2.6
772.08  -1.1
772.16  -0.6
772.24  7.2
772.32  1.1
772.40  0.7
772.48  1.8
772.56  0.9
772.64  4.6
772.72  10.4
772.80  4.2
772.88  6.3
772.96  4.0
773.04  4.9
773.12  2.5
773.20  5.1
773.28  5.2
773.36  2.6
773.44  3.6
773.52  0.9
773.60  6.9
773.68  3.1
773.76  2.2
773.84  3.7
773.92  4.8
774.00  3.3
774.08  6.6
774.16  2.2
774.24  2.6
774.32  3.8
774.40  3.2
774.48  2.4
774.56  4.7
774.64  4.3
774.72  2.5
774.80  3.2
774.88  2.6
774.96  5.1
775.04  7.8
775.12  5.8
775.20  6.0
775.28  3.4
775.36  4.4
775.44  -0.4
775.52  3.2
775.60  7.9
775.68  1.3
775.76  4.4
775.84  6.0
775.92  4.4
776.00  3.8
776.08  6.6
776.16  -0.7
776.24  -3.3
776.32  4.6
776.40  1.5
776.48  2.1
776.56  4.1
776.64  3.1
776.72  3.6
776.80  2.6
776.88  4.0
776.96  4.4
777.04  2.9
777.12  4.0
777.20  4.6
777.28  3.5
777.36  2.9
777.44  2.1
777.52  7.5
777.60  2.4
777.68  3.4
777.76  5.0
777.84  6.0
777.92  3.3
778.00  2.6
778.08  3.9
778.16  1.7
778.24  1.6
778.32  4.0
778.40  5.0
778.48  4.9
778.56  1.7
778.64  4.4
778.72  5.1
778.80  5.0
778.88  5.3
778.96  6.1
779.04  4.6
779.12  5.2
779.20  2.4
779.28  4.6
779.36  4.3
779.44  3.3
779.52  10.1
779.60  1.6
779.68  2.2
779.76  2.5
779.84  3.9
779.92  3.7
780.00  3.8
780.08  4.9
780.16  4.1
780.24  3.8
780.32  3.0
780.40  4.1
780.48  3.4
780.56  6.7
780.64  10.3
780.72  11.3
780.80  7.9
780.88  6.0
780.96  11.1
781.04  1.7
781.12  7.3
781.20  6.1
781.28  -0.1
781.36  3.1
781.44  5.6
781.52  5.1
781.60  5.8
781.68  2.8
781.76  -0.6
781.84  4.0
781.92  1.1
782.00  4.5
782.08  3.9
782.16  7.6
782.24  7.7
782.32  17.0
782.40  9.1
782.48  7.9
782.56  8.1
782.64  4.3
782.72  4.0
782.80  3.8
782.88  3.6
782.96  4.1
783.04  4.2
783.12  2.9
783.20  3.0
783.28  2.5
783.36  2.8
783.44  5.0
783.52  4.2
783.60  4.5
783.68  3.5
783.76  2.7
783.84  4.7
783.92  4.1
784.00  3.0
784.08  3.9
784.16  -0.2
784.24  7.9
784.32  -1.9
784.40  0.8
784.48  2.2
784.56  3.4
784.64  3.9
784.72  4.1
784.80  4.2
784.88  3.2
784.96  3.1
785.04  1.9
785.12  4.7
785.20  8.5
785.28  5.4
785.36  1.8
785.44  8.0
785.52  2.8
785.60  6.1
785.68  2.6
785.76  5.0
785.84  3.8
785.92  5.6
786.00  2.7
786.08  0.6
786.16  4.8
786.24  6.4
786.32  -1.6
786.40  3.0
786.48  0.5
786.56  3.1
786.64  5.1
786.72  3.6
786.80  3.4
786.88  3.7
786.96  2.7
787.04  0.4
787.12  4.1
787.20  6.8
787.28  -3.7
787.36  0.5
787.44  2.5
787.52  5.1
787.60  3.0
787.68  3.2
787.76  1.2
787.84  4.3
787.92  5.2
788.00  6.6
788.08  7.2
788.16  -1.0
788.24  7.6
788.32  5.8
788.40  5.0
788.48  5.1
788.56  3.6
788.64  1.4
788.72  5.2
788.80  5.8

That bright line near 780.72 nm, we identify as [S II]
